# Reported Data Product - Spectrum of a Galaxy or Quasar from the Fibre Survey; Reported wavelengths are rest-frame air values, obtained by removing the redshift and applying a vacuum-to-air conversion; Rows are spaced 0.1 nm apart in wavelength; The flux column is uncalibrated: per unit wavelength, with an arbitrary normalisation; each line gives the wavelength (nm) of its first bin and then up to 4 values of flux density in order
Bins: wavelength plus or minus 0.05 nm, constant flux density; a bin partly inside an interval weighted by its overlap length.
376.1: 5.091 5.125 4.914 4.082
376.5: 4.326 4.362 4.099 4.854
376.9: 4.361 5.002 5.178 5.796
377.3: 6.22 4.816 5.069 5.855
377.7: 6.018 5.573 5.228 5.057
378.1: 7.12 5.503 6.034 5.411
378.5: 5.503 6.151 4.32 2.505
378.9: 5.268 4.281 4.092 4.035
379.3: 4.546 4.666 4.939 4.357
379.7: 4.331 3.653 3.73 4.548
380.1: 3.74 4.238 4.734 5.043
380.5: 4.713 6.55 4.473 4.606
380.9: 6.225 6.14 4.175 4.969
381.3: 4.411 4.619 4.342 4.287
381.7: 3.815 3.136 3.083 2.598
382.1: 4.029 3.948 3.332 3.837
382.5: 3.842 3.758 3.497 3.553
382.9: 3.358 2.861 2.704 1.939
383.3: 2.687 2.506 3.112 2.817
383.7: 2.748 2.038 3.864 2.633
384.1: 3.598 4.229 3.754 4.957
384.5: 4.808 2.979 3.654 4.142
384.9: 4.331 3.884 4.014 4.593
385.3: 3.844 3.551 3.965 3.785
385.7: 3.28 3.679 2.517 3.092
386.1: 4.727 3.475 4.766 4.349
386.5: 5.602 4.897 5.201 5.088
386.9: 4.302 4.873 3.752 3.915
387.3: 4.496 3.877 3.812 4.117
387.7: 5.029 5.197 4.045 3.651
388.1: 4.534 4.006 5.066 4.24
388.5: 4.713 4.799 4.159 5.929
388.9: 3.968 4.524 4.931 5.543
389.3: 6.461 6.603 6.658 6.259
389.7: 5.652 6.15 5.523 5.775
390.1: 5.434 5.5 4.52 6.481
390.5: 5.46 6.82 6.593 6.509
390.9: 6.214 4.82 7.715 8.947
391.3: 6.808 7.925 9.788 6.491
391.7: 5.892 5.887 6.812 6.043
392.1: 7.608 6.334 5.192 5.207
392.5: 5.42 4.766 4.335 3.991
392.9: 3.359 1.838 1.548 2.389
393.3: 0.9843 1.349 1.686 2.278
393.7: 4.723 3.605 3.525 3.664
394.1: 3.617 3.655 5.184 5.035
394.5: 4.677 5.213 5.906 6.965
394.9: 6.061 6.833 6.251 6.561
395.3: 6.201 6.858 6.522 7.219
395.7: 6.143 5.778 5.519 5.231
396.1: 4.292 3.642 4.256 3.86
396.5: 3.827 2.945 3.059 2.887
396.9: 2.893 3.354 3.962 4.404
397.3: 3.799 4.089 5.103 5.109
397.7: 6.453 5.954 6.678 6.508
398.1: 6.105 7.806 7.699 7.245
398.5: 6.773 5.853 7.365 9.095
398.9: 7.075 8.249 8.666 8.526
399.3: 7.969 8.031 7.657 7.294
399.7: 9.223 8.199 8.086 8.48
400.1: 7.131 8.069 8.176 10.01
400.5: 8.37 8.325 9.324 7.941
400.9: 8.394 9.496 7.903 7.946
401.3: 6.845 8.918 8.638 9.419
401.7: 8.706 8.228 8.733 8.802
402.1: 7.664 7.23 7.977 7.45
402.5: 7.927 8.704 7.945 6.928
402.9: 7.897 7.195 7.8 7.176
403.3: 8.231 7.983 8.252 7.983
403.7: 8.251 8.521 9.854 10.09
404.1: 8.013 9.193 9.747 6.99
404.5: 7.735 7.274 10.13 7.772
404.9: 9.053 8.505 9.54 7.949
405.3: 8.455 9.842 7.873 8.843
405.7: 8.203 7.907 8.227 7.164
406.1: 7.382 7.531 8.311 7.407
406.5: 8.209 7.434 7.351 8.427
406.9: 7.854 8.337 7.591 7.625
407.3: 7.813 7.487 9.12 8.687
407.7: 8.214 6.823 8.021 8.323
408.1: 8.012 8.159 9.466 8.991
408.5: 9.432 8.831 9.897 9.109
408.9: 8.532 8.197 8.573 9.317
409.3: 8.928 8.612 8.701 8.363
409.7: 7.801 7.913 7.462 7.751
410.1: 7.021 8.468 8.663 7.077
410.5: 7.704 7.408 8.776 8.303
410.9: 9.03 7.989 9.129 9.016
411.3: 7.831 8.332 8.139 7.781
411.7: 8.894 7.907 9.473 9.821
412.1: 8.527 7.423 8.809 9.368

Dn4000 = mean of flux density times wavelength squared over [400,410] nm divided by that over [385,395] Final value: 1.8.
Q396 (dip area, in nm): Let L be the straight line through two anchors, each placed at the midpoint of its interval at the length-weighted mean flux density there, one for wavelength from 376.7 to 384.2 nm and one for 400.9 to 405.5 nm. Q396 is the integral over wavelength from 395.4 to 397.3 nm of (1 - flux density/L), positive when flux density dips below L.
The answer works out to 0.70 nm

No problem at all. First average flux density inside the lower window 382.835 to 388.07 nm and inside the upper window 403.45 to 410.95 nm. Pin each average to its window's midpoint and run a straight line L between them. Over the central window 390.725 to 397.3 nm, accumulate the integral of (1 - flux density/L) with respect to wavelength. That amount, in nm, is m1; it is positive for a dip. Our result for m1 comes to 0.67 nm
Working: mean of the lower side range 3.83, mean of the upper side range 8.32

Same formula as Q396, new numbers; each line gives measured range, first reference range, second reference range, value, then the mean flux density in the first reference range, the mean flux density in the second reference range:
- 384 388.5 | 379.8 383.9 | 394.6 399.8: 0.32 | 3.87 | 6.01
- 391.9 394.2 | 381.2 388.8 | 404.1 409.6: 0.69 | 3.9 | 8.35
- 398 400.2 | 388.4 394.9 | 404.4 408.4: -0.34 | 5.19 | 8.15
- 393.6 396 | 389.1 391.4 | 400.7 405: 0.54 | 6.21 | 8.28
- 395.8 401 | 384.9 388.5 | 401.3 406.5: 0.42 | 4.22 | 8.25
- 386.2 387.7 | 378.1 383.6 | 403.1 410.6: 0.20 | 4.21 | 8.28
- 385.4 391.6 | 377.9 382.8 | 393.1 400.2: -0.13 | 4.5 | 5.55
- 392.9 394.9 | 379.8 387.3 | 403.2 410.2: 0.78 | 3.96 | 8.32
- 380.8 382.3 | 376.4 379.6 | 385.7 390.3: 0.21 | 5.01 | 4.76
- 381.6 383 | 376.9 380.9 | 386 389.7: 0.39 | 4.95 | 4.76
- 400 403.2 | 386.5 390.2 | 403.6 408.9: -0.31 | 4.94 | 8.36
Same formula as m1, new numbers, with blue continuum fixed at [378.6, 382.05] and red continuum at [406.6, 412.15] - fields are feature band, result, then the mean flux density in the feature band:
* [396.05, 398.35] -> 0.681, 4.73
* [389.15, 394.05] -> 0.500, 5.29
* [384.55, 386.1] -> 0.416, 3.72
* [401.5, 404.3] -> -0.300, 8.26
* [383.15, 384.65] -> 0.508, 3.24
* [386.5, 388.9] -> 0.394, 4.52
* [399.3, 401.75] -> -0.414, 8.35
